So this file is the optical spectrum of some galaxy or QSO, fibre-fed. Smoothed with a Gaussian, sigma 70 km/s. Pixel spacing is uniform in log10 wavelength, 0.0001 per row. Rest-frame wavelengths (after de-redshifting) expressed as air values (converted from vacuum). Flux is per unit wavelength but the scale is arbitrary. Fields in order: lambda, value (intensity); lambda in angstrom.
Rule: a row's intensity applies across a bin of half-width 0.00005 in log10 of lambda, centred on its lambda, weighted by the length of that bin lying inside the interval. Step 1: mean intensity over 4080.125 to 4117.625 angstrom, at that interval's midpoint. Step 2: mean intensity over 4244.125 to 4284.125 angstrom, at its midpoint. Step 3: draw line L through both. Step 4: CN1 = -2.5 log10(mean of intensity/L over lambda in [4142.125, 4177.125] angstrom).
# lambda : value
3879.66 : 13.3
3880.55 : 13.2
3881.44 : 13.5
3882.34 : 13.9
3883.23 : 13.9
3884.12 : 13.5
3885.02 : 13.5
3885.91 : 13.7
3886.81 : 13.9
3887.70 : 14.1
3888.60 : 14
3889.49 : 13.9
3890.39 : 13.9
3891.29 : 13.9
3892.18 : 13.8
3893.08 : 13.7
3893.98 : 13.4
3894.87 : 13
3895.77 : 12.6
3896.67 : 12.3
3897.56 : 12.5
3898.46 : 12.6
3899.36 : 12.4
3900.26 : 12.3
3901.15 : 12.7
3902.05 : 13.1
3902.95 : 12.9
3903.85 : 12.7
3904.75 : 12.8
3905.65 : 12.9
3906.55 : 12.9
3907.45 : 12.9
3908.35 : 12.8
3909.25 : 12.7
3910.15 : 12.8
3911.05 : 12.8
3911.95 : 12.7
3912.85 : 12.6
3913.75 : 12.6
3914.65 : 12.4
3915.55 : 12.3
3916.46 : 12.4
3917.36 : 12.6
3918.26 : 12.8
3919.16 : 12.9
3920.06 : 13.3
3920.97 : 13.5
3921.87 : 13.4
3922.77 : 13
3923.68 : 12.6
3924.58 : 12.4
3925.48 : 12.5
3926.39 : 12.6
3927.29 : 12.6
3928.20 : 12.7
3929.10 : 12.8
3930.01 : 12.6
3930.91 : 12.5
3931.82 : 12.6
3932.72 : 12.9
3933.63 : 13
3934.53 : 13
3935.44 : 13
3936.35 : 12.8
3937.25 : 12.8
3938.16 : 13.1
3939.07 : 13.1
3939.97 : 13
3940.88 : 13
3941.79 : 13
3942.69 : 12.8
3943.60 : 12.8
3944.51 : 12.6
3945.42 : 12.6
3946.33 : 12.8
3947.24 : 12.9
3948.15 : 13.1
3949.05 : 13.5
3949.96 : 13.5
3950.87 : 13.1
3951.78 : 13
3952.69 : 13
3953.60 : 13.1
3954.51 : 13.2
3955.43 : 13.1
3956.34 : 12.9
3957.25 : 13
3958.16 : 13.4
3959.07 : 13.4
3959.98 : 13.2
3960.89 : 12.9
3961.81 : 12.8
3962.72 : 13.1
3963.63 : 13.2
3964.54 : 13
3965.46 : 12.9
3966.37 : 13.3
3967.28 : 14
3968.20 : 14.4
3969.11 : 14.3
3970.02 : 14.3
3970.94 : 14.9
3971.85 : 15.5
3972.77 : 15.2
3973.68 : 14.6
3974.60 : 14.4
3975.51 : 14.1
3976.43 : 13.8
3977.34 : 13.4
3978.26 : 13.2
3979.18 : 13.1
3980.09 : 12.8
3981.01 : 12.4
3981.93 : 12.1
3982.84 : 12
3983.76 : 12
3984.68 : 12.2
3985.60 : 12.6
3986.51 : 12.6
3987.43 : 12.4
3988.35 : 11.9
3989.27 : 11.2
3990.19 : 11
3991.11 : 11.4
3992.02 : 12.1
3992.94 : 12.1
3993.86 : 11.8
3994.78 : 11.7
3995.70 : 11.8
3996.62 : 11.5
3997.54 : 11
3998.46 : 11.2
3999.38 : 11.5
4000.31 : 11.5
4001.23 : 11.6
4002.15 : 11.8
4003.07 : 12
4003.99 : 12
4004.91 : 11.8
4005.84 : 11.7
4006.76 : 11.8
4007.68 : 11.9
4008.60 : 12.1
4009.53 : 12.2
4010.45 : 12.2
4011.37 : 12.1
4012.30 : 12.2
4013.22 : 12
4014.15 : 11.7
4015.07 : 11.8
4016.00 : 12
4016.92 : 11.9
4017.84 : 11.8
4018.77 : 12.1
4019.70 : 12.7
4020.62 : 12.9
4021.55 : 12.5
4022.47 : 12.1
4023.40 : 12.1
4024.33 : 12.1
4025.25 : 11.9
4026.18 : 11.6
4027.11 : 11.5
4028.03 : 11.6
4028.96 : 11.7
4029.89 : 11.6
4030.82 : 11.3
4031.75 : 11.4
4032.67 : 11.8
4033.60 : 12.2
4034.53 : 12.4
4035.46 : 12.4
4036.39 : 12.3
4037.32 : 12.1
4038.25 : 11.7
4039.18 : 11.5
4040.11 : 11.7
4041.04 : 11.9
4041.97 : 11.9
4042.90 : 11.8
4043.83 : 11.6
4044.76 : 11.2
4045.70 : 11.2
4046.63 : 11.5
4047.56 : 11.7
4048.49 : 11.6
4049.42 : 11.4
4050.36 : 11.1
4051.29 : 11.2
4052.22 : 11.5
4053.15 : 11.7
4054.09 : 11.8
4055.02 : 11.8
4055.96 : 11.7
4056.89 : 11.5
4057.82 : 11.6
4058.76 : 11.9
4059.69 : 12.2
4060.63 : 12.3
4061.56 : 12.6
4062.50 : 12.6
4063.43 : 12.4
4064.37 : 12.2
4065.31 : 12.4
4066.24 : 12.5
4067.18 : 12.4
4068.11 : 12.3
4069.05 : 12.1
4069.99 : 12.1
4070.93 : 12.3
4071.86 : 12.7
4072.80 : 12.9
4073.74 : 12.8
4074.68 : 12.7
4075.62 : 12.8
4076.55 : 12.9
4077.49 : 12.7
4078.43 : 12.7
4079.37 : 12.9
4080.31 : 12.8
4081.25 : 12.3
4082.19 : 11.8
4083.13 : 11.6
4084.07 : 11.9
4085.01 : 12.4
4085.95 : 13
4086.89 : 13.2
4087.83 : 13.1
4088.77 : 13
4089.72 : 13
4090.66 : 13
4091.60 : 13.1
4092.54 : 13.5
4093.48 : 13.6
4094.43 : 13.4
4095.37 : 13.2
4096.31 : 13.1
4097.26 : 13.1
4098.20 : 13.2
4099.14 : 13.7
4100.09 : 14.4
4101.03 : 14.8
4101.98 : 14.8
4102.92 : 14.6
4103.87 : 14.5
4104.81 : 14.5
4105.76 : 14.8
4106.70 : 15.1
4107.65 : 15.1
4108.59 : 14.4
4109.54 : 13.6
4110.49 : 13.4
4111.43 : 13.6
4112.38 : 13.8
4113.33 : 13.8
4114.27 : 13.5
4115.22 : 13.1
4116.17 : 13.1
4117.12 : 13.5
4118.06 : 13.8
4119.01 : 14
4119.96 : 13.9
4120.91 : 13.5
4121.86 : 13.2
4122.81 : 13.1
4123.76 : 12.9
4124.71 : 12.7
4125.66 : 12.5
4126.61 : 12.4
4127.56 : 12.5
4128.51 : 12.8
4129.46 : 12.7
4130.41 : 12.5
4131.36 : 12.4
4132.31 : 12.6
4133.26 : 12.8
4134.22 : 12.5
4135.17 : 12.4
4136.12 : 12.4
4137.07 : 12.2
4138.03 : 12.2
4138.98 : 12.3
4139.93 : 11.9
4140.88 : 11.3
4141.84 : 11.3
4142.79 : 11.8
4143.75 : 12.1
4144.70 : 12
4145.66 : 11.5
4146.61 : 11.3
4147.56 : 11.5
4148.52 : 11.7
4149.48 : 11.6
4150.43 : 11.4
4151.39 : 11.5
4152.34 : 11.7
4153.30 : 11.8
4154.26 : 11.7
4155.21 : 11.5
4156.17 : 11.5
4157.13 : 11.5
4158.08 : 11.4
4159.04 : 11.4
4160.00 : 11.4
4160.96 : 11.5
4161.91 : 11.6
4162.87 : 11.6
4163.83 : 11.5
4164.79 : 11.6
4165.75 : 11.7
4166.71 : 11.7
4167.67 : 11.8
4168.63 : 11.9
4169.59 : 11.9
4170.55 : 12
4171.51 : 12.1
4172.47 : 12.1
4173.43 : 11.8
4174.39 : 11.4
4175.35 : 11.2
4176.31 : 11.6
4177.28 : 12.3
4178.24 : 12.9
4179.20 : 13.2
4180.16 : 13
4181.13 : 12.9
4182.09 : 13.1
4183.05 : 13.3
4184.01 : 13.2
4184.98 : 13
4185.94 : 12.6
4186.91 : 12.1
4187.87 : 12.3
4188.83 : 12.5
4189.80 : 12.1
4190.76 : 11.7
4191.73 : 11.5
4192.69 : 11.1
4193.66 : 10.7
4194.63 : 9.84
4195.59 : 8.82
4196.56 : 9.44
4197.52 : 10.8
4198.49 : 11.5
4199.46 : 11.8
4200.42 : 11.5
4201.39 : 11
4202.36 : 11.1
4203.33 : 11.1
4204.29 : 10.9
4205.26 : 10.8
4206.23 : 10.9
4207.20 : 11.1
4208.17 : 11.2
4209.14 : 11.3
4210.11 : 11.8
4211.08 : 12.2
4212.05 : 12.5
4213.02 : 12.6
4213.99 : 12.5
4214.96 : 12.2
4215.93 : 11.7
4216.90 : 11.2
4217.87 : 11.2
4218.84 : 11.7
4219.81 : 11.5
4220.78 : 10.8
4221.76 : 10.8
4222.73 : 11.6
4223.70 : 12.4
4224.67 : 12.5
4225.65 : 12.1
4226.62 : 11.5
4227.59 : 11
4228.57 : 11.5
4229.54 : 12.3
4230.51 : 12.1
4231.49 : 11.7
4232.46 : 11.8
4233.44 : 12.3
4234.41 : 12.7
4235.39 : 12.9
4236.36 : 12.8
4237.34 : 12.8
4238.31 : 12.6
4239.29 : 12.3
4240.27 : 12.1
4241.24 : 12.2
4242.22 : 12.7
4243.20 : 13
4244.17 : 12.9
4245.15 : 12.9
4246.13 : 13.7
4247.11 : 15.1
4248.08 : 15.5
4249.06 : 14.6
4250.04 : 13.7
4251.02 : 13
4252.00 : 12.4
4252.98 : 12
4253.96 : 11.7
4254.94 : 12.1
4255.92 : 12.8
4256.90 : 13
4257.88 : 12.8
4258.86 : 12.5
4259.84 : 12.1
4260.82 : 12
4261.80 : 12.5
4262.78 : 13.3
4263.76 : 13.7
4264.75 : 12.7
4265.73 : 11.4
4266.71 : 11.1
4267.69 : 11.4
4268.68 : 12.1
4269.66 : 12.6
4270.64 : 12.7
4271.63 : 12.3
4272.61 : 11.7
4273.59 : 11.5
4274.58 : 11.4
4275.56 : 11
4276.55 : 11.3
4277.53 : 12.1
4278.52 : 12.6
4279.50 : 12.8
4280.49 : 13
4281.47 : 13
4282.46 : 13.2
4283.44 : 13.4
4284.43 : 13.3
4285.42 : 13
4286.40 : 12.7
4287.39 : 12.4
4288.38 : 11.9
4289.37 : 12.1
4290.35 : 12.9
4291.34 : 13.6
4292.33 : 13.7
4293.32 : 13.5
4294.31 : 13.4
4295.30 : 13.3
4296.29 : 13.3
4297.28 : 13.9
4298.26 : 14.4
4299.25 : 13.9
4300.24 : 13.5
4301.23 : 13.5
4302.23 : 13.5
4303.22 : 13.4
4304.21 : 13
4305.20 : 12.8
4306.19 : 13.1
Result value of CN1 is 0.13 mag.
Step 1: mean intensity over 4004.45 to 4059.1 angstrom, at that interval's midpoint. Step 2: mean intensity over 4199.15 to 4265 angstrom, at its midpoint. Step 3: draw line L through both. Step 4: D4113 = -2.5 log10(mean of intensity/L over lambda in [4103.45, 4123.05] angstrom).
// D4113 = -0.16 mag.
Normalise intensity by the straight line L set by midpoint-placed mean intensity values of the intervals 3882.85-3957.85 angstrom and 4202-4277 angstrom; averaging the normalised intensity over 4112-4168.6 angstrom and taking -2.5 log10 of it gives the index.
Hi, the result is 0.02 mag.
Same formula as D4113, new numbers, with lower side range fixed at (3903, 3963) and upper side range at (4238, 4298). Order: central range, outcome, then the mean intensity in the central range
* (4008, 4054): 0.087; 11.8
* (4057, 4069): 0.049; 12.3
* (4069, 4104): -0.020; 13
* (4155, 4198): 0.087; 11.8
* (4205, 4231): 0.095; 11.7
